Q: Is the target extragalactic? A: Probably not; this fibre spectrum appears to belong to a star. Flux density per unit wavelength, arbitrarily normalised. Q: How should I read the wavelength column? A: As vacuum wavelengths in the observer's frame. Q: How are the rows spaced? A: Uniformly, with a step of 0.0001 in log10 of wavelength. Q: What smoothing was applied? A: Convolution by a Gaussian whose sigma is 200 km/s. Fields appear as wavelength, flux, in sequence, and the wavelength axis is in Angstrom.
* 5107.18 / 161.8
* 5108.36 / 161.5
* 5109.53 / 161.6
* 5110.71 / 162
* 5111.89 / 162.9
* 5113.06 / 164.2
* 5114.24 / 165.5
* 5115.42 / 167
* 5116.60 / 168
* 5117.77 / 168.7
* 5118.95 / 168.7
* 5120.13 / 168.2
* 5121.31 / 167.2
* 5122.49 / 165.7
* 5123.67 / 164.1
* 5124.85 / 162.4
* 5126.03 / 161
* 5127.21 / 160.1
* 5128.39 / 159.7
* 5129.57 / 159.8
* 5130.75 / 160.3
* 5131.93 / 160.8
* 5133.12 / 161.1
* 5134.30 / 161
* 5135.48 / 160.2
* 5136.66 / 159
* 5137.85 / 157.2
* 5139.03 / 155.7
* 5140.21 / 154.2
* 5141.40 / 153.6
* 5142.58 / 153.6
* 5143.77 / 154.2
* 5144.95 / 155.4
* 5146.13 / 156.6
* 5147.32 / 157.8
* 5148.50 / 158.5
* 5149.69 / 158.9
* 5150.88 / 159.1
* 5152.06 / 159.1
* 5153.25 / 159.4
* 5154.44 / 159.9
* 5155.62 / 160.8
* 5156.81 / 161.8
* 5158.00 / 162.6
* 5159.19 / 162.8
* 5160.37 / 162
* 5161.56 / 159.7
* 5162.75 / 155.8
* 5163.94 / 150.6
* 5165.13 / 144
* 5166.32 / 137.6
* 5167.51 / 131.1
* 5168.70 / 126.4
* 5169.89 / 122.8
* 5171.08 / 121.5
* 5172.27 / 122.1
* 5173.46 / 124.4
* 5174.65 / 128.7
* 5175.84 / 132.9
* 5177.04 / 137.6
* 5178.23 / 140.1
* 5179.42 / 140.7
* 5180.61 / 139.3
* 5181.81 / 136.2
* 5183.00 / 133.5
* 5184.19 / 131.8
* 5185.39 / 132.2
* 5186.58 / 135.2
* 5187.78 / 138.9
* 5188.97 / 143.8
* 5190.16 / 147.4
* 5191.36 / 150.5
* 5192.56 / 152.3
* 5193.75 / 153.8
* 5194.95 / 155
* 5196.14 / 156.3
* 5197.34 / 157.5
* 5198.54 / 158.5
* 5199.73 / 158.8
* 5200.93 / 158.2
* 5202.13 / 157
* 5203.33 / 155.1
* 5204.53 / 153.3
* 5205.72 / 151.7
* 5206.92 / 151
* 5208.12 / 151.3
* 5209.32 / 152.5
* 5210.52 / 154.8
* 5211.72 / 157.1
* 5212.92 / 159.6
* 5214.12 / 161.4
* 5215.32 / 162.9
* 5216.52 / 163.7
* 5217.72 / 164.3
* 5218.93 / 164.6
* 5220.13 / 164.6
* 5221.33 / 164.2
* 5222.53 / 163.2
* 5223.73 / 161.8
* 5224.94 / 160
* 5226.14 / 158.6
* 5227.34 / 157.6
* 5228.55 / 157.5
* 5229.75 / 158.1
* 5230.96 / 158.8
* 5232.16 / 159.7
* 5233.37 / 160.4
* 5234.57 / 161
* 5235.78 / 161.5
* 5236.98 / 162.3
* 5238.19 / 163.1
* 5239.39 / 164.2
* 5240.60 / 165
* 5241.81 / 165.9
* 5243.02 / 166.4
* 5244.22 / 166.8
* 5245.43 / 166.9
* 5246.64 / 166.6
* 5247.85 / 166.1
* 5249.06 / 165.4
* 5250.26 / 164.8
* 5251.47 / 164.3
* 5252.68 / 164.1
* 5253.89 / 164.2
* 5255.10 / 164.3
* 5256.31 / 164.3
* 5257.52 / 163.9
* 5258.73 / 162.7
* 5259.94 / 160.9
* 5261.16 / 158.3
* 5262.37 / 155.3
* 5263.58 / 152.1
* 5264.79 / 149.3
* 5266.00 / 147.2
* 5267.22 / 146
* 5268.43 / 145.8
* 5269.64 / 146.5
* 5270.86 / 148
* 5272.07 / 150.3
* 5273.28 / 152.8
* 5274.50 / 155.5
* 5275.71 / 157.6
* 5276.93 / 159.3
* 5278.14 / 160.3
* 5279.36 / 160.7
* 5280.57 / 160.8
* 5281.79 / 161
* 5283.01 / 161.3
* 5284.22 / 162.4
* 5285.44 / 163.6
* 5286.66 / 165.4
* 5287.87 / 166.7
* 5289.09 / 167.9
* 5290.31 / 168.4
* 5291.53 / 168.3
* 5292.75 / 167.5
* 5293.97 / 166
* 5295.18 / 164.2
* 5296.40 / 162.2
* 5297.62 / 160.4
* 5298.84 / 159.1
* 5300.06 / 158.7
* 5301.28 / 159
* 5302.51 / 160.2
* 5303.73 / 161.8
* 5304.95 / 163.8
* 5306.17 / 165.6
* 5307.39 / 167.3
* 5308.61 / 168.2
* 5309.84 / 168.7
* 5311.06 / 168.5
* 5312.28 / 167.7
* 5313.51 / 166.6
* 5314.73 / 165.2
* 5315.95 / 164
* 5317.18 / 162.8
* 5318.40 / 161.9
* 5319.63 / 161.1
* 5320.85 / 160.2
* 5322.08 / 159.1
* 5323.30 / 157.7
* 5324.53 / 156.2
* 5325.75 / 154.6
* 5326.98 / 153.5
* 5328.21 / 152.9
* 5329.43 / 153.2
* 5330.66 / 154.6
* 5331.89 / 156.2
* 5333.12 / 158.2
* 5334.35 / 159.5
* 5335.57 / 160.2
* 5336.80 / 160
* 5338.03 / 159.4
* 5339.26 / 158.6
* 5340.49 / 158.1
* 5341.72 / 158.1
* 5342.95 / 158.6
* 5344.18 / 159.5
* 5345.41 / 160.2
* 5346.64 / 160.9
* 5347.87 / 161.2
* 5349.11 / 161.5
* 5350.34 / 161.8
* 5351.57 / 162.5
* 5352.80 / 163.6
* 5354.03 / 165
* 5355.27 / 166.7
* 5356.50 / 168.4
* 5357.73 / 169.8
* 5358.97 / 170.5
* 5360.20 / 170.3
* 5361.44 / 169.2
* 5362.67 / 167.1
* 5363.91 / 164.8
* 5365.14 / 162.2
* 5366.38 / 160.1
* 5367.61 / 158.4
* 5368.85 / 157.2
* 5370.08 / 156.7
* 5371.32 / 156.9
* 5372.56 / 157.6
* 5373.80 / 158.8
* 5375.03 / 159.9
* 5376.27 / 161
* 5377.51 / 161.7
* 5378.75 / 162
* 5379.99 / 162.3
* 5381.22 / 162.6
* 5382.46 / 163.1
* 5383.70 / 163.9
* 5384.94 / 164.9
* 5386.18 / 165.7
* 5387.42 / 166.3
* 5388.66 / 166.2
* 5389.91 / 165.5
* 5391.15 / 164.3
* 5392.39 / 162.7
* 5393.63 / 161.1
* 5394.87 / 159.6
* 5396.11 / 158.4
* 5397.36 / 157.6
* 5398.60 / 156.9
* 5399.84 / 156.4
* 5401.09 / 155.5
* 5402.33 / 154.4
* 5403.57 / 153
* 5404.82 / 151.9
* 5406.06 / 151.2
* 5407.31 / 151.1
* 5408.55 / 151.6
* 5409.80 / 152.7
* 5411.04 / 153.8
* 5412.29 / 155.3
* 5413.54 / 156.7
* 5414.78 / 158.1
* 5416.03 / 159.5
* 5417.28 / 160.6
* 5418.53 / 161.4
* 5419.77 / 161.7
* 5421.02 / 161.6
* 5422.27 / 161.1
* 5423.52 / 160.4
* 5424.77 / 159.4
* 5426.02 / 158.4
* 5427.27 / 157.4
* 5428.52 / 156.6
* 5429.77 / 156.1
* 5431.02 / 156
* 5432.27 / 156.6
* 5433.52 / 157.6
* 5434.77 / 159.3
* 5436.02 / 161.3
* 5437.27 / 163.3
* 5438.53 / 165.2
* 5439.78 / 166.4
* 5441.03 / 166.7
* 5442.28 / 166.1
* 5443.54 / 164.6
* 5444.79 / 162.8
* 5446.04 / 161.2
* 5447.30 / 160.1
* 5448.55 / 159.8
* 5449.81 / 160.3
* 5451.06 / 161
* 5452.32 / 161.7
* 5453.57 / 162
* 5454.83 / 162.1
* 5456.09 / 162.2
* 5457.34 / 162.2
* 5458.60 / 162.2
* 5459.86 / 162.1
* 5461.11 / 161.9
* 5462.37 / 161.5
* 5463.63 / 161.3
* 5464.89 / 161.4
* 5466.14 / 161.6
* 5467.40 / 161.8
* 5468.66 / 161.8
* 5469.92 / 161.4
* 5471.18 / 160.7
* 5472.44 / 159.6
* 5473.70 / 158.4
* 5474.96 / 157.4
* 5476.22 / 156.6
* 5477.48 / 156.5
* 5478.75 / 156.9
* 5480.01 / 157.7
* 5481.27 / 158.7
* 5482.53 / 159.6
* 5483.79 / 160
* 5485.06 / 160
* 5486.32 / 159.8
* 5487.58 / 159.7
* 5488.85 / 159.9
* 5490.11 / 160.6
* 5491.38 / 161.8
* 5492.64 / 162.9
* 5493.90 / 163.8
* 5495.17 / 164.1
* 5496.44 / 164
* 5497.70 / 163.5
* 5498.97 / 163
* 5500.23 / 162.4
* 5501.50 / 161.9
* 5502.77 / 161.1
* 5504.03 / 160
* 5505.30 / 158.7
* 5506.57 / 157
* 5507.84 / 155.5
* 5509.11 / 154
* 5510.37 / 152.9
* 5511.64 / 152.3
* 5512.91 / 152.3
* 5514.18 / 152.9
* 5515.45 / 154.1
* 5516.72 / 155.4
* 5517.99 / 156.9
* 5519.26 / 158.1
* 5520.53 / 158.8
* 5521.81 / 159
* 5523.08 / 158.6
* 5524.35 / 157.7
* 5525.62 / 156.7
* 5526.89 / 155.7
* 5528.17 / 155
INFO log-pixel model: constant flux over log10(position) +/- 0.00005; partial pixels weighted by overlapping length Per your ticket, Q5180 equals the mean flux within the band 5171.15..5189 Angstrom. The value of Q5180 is 134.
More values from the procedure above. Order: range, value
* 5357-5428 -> 160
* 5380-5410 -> 159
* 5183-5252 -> 157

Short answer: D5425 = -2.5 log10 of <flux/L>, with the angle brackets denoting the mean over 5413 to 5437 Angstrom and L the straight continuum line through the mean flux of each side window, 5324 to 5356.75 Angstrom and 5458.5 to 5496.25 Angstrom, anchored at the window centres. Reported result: 0.006 mag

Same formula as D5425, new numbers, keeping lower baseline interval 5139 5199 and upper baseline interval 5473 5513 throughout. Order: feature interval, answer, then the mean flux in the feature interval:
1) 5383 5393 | -0.06 mag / 165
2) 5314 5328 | -0.05 mag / 160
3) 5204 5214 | -0.04 mag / 154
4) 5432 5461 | -0.03 mag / 162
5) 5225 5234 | -0.07 mag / 159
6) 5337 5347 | -0.04 mag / 159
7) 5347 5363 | -0.08 mag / 166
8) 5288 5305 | -0.08 mag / 163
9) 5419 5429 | -0.02 mag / 160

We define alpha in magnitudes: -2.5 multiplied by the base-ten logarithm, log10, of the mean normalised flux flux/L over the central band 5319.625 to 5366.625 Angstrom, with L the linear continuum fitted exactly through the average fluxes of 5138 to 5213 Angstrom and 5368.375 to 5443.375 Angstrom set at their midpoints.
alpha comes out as -0.03 mag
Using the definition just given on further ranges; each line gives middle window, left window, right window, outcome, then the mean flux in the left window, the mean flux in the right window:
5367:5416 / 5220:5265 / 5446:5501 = 0.017 mag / 162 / 161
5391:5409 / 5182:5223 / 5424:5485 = 0.018 mag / 153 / 161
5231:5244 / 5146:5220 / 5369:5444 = -0.077 mag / 149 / 160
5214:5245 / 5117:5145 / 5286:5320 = 0.004 mag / 161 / 165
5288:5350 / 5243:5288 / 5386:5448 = -0.014 mag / 159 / 159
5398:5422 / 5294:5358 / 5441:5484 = 0.034 mag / 161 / 161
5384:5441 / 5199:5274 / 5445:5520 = 0.004 mag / 159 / 160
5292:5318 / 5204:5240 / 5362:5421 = -0.032 mag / 160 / 159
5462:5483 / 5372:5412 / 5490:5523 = -0.005 mag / 159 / 159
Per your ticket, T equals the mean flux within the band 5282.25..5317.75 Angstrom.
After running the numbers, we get 165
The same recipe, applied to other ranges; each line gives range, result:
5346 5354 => 162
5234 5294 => 161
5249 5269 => 158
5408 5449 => 160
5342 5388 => 163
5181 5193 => 140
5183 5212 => 150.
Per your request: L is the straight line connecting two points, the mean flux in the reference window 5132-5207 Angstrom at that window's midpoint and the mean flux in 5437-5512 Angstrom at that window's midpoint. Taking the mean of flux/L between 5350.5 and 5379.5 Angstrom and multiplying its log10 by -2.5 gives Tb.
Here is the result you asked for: -0.04 mag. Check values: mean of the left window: 149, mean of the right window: 161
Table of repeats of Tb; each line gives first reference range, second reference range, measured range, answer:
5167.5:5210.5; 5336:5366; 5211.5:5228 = -0.10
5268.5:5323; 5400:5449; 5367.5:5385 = 0.00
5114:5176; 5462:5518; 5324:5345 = 0.00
